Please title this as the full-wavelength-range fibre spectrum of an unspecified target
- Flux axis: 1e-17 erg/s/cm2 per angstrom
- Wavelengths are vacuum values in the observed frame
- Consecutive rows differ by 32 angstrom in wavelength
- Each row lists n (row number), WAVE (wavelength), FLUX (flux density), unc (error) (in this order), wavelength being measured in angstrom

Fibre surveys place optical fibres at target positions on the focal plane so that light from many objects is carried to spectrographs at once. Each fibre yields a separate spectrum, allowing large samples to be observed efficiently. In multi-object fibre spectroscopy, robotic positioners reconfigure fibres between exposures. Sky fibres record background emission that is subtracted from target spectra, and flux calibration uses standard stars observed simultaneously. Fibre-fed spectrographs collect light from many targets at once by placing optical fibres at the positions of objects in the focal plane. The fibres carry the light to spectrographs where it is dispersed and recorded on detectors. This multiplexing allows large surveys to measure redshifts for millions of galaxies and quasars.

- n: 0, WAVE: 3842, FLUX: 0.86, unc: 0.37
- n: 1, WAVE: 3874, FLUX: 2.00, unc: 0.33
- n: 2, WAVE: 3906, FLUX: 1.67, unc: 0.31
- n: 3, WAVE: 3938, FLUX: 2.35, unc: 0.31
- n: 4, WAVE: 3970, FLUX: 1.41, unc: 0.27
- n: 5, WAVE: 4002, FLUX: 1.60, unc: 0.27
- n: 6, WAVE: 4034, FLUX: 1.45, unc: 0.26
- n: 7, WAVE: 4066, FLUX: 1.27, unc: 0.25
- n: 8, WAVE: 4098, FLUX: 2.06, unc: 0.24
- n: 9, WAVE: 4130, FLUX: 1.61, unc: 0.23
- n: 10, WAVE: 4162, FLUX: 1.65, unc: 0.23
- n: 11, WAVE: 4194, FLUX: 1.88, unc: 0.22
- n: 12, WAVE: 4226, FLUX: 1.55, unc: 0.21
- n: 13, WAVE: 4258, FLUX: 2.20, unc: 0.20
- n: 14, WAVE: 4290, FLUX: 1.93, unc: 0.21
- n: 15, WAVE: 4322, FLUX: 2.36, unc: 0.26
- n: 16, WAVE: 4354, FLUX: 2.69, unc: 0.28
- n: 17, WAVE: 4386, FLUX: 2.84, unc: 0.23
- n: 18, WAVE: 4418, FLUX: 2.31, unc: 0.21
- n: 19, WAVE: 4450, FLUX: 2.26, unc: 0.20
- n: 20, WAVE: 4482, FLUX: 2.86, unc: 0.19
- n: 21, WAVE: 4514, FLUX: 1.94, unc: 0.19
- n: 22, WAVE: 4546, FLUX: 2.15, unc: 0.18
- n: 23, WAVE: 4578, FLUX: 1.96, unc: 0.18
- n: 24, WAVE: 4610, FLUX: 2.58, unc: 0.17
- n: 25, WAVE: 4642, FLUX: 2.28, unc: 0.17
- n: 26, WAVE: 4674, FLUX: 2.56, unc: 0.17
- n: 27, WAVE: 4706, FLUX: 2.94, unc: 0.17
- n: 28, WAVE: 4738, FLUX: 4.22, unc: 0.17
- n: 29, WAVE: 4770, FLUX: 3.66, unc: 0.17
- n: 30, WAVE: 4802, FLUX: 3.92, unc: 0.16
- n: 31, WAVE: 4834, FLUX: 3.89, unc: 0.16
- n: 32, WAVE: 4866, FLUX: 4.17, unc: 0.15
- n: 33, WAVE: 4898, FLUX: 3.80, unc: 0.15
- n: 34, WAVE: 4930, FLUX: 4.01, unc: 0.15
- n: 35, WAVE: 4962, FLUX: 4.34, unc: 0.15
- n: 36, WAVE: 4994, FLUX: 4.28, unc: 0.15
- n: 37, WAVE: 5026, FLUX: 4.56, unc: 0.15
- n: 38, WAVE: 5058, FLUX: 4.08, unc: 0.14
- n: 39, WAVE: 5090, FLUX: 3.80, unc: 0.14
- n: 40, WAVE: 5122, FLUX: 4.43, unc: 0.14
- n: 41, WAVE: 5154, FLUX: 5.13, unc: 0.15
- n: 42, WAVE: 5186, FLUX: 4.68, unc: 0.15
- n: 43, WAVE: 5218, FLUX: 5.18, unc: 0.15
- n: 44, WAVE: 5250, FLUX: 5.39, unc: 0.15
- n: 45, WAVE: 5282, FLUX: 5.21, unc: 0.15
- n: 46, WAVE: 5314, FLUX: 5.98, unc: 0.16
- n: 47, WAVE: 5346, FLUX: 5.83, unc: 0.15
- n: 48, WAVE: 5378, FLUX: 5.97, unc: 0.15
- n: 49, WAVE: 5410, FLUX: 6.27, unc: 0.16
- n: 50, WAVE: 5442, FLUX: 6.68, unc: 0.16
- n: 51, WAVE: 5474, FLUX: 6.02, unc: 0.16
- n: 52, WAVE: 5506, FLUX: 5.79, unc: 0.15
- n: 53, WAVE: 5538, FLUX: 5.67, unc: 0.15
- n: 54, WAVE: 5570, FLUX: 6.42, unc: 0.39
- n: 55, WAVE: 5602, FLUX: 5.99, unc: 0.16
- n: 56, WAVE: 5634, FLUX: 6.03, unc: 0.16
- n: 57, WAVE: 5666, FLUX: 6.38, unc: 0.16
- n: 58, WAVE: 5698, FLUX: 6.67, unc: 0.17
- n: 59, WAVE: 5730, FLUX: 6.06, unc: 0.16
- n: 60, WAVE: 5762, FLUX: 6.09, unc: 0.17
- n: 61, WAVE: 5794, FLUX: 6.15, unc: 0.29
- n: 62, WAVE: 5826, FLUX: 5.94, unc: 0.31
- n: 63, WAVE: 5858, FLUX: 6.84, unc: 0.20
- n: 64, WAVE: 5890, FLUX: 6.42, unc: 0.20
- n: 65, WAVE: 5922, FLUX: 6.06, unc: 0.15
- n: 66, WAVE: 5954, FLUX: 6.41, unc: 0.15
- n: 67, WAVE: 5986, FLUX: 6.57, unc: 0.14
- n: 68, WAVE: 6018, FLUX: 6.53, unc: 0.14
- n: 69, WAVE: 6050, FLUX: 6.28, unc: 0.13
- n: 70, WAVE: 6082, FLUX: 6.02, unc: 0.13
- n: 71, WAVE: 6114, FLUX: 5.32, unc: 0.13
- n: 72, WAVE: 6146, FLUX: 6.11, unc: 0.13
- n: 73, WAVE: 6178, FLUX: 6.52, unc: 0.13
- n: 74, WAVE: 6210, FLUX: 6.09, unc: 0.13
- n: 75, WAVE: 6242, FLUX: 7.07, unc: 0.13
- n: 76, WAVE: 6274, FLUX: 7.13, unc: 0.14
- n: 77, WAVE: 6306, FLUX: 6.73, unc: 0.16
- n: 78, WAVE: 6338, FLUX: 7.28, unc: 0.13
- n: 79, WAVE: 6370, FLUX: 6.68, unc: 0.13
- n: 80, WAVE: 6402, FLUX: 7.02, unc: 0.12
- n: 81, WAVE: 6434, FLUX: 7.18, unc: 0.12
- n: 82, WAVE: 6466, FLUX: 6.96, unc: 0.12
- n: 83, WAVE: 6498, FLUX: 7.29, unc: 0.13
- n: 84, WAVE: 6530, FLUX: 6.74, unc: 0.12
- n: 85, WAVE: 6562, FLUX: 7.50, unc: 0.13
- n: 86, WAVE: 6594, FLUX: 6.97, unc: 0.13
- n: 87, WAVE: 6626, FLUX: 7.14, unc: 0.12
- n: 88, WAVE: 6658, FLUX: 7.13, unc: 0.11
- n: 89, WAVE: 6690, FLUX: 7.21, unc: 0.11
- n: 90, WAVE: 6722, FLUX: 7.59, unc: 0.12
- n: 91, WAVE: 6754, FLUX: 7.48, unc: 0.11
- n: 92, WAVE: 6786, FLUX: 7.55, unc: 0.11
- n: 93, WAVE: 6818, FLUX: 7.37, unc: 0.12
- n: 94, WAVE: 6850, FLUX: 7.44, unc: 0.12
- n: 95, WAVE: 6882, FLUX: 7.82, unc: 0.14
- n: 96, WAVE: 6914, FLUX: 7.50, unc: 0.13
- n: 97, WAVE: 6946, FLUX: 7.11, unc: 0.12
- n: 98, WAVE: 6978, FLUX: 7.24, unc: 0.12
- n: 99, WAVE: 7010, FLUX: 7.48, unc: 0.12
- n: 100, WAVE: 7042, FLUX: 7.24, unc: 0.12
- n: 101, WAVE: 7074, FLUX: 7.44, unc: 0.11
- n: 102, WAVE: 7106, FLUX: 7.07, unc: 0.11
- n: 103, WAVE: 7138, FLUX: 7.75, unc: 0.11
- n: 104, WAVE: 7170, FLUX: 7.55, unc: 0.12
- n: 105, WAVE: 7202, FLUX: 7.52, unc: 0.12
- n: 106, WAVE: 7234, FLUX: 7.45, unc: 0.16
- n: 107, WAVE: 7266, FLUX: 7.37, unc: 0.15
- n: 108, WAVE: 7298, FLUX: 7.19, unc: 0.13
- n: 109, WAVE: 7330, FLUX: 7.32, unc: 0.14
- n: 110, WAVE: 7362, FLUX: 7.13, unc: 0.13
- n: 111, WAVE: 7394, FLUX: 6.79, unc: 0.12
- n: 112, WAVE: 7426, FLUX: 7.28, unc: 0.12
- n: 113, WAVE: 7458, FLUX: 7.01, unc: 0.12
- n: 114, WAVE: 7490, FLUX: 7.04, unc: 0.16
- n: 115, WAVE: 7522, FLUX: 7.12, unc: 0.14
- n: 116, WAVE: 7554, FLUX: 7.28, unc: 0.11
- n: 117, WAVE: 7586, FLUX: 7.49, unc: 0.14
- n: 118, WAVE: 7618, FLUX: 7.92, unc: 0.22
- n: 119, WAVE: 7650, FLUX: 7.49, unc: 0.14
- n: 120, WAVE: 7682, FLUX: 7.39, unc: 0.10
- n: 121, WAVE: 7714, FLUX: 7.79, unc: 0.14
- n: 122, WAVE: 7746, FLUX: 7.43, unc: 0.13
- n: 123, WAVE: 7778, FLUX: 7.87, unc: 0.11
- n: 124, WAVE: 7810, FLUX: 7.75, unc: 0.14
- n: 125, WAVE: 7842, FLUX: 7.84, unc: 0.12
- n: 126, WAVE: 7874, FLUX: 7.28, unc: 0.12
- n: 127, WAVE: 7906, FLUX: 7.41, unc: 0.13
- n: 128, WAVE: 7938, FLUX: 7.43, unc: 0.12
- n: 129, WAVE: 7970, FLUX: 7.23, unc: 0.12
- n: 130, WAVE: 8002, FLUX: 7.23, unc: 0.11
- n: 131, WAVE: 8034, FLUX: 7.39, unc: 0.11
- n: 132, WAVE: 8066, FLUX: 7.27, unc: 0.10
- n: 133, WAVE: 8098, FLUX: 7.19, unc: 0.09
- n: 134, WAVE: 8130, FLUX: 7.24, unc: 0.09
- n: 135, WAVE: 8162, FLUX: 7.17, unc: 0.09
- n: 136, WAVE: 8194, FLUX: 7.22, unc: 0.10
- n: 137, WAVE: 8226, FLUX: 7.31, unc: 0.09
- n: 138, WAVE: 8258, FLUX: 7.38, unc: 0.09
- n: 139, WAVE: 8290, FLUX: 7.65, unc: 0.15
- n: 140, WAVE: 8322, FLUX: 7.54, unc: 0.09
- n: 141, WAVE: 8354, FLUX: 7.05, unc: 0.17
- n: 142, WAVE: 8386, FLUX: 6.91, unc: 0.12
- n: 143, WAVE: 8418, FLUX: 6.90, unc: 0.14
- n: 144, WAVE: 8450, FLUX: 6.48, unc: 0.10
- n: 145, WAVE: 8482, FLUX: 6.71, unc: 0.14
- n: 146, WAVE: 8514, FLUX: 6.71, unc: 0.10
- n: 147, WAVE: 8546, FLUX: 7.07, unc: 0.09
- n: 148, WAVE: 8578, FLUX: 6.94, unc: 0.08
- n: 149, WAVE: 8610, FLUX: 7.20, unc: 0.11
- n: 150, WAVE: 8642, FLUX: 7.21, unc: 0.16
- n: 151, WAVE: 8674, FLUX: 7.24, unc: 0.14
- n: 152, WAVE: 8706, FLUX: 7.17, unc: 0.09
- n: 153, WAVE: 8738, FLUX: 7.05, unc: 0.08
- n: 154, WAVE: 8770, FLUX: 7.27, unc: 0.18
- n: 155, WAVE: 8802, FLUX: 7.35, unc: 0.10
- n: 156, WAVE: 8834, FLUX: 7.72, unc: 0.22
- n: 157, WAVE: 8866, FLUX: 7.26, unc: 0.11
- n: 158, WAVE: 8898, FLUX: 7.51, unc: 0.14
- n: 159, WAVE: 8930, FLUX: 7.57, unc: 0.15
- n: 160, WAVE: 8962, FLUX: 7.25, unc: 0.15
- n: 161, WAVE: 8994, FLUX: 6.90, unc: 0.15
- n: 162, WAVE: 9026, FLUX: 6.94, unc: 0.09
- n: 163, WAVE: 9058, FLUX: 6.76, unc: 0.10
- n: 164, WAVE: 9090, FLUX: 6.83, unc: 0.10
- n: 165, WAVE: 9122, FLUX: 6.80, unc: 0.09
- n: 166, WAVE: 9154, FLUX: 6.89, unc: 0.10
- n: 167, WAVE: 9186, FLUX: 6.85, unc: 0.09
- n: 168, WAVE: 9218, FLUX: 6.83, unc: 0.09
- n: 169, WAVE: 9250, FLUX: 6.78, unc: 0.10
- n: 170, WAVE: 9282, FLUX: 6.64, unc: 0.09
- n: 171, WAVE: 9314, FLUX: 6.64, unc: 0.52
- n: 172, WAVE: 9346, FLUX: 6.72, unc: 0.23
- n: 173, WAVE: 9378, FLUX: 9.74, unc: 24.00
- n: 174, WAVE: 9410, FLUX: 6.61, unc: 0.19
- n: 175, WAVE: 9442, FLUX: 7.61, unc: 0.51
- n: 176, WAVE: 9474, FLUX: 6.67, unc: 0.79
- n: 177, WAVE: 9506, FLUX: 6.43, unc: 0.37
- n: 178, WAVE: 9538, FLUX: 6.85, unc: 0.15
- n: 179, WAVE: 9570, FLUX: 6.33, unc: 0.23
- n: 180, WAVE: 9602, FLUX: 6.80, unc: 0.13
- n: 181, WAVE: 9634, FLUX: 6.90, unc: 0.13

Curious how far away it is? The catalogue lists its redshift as 0.181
